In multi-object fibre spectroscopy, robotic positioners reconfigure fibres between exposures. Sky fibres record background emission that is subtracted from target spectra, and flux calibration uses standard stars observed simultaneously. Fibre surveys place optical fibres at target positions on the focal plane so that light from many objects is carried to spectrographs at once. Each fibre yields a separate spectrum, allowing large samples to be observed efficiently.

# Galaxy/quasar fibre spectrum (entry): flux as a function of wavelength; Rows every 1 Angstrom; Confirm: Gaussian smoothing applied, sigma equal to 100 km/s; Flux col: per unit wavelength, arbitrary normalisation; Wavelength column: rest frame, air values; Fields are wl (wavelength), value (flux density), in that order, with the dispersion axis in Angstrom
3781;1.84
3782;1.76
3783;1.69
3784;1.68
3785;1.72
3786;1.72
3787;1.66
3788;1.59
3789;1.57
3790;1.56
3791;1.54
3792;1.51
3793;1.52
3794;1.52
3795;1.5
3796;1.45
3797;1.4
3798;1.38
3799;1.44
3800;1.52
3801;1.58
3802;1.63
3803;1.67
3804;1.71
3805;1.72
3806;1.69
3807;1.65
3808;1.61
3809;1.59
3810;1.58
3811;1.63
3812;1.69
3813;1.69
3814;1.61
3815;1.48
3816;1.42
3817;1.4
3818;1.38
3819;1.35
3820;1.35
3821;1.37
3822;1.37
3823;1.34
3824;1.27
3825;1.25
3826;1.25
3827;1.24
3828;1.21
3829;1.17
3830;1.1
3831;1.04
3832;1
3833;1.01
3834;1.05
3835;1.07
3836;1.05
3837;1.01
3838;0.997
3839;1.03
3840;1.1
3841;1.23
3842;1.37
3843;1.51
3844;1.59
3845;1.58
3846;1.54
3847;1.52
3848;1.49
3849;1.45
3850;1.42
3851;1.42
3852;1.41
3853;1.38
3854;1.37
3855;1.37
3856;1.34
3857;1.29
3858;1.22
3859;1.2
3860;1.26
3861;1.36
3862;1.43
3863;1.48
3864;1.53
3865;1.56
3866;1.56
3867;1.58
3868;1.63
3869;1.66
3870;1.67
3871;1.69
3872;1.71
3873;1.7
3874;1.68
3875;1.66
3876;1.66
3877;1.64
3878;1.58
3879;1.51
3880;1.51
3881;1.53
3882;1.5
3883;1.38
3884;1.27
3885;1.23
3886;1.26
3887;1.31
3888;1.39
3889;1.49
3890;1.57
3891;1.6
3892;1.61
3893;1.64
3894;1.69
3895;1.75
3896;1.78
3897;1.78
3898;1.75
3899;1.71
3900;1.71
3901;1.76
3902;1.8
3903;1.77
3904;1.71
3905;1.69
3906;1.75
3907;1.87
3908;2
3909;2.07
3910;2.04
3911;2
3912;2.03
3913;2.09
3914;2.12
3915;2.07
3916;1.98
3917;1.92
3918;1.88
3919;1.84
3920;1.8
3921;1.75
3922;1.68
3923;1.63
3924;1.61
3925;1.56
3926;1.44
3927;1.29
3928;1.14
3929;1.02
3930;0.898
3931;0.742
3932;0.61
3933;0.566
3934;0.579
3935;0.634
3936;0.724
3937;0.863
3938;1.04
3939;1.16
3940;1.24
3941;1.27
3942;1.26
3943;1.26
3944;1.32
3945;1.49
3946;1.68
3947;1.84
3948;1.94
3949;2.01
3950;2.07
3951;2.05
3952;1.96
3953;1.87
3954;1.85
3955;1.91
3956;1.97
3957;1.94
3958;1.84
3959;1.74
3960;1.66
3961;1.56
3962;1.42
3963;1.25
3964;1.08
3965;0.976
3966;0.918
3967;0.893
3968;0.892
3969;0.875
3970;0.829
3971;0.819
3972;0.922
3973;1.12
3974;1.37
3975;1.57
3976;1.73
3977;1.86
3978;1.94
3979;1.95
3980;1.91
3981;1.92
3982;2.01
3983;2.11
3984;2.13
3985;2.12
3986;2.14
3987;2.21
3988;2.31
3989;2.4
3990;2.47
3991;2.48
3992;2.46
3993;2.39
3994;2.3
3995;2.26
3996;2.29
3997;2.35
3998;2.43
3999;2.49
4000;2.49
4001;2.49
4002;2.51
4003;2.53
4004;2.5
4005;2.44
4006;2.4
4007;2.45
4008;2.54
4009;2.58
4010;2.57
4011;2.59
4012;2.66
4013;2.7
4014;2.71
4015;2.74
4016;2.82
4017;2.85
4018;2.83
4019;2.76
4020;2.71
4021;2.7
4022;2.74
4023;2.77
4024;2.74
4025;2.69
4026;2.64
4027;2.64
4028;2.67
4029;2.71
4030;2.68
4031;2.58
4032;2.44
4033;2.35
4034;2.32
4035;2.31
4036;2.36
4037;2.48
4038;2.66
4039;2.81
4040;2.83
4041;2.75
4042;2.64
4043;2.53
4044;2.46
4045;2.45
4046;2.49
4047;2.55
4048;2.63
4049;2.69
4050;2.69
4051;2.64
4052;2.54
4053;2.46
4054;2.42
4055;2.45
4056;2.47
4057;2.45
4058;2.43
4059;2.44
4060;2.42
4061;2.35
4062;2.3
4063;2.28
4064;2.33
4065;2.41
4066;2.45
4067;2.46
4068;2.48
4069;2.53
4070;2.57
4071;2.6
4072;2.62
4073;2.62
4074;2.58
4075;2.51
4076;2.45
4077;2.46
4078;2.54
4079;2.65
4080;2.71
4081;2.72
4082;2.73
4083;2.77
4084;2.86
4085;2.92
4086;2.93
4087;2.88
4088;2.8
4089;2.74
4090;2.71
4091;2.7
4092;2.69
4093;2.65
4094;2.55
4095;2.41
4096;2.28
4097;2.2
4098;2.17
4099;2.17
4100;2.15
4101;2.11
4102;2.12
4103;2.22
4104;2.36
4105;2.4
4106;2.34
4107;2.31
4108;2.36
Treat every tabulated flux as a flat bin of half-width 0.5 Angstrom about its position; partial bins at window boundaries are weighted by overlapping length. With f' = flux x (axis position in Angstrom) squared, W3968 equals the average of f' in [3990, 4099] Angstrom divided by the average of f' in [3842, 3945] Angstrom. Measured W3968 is 1.84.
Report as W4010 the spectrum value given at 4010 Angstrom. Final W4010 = 2.57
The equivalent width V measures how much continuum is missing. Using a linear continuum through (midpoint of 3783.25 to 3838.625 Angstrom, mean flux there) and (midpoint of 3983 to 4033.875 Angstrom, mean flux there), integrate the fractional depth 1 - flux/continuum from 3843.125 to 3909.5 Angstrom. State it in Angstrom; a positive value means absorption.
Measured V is 8.6 Angstrom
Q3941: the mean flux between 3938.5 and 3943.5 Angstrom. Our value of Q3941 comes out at 1.24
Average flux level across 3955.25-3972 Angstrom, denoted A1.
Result 1.29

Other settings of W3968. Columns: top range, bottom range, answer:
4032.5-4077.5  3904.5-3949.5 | 1.79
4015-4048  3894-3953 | 1.76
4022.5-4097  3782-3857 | 2.04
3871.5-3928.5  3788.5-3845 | 1.26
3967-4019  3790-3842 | 1.72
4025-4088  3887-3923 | 1.54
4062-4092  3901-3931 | 1.65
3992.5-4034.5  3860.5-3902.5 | 1.74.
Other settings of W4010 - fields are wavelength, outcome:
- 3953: 1.87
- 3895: 1.75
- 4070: 2.57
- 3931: 0.742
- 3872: 1.71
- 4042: 2.64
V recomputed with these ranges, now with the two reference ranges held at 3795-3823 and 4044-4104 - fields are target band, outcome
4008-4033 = -3.9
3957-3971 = 5.8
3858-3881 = 2.7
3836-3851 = 2.9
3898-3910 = 0.5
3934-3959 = 6.3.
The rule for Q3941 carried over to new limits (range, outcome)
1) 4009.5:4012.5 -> 2.61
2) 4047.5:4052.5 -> 2.64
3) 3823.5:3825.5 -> 1.26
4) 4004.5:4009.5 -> 2.48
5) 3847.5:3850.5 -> 1.45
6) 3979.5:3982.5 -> 1.95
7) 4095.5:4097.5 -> 2.24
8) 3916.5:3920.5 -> 1.86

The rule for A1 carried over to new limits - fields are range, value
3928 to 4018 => 1.81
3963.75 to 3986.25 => 1.48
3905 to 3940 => 1.48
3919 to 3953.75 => 1.36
